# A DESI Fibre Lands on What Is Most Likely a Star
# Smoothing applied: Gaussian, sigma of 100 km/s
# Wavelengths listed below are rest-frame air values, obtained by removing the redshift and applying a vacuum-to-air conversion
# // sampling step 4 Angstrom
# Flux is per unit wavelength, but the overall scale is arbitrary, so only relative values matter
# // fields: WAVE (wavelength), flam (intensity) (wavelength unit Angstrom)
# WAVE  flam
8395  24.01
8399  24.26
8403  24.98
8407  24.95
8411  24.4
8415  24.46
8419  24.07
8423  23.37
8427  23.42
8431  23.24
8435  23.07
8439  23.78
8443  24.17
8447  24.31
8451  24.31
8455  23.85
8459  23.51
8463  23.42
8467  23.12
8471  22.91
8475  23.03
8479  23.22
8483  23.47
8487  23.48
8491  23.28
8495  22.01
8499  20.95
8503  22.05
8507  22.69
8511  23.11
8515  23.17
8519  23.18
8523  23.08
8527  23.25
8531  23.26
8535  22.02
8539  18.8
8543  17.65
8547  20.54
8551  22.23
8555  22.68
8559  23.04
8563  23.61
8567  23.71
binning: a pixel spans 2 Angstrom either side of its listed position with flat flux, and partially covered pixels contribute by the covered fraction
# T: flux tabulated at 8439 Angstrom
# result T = 23.78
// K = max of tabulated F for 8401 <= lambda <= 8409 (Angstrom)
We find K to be 24.98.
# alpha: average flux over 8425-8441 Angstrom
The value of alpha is 23.4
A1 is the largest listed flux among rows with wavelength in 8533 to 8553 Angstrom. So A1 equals 22.23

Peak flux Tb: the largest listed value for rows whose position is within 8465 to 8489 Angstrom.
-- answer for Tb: 23.48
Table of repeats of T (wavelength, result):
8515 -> 23.17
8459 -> 23.51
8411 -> 24.4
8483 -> 23.47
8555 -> 22.68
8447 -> 24.31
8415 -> 24.46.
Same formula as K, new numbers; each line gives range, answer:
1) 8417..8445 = 24.17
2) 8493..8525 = 23.18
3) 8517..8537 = 23.26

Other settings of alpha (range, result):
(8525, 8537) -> 22.8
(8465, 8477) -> 23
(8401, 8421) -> 24.6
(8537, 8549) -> 19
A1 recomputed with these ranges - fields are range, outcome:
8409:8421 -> 24.46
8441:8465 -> 24.31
